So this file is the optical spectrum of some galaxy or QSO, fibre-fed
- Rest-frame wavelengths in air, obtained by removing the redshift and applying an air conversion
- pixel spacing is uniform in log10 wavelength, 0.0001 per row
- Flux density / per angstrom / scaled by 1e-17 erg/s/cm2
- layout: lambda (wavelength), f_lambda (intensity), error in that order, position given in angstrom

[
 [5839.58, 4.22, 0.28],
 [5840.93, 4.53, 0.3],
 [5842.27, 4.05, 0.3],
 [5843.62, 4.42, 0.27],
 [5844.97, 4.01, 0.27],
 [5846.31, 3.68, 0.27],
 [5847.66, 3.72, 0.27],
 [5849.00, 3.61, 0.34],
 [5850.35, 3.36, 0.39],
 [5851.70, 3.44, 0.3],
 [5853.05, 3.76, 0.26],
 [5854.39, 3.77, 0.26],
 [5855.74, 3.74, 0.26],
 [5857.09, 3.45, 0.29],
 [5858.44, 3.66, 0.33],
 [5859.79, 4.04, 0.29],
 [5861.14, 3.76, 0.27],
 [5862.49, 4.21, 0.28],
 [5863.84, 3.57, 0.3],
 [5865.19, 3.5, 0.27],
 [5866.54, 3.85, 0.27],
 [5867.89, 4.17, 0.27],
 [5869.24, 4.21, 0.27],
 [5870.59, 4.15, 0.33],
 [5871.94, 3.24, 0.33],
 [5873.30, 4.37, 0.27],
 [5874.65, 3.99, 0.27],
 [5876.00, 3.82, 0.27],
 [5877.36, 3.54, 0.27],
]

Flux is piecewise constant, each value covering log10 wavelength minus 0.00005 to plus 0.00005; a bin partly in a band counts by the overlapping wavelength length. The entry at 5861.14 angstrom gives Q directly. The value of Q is 3.76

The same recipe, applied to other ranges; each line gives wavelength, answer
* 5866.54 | 3.85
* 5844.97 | 4.01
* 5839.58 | 4.22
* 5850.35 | 3.36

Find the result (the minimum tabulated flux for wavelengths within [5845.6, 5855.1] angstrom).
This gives 3.36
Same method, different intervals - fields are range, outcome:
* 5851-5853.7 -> 3.44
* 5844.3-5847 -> 3.68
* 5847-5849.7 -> 3.61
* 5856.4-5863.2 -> 3.45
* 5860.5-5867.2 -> 3.5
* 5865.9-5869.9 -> 3.85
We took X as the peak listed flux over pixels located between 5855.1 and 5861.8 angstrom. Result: 4.04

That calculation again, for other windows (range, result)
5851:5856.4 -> 3.77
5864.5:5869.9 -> 4.21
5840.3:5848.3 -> 4.53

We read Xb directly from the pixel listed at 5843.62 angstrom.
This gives 4.42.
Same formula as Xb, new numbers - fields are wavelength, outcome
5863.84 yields 3.57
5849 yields 3.61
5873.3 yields 4.37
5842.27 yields 4.05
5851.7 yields 3.44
